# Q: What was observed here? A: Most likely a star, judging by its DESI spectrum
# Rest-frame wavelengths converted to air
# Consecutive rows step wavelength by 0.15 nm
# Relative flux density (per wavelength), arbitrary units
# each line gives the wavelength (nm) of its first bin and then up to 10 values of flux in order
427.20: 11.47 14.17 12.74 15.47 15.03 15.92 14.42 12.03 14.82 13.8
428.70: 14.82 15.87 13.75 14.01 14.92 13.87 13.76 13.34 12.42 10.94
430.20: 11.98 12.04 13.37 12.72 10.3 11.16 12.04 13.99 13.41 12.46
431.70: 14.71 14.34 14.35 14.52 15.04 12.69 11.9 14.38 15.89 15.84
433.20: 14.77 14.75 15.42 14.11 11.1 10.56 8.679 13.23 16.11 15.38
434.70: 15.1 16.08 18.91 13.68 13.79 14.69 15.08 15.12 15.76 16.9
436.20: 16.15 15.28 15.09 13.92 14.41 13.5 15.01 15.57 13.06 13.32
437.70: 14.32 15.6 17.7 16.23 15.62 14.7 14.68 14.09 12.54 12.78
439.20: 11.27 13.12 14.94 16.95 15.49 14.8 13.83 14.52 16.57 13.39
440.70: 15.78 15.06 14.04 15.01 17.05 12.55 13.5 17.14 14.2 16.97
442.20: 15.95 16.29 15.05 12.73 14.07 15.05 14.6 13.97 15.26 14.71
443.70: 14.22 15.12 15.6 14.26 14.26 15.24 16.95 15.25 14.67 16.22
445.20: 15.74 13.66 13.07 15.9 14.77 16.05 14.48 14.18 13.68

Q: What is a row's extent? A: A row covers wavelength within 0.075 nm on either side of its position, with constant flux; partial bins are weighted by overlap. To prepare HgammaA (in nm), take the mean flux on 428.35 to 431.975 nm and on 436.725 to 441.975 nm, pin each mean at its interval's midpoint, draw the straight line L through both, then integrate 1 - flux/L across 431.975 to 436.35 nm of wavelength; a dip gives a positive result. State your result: -0.19 nm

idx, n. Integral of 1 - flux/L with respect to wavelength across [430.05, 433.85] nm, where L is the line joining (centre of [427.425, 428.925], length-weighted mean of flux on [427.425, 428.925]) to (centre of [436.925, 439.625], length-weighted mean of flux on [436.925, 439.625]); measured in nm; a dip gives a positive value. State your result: 0.263 nm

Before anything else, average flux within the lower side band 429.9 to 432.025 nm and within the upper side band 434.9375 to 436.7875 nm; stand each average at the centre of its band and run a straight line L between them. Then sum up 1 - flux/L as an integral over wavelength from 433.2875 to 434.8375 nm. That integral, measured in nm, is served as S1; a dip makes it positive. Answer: 0.09 nm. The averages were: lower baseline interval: 12.7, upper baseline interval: 15.3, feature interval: 13.5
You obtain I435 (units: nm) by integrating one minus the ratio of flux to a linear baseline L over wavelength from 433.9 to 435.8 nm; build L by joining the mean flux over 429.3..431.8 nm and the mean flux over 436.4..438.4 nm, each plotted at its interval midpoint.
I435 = -0.038 nm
